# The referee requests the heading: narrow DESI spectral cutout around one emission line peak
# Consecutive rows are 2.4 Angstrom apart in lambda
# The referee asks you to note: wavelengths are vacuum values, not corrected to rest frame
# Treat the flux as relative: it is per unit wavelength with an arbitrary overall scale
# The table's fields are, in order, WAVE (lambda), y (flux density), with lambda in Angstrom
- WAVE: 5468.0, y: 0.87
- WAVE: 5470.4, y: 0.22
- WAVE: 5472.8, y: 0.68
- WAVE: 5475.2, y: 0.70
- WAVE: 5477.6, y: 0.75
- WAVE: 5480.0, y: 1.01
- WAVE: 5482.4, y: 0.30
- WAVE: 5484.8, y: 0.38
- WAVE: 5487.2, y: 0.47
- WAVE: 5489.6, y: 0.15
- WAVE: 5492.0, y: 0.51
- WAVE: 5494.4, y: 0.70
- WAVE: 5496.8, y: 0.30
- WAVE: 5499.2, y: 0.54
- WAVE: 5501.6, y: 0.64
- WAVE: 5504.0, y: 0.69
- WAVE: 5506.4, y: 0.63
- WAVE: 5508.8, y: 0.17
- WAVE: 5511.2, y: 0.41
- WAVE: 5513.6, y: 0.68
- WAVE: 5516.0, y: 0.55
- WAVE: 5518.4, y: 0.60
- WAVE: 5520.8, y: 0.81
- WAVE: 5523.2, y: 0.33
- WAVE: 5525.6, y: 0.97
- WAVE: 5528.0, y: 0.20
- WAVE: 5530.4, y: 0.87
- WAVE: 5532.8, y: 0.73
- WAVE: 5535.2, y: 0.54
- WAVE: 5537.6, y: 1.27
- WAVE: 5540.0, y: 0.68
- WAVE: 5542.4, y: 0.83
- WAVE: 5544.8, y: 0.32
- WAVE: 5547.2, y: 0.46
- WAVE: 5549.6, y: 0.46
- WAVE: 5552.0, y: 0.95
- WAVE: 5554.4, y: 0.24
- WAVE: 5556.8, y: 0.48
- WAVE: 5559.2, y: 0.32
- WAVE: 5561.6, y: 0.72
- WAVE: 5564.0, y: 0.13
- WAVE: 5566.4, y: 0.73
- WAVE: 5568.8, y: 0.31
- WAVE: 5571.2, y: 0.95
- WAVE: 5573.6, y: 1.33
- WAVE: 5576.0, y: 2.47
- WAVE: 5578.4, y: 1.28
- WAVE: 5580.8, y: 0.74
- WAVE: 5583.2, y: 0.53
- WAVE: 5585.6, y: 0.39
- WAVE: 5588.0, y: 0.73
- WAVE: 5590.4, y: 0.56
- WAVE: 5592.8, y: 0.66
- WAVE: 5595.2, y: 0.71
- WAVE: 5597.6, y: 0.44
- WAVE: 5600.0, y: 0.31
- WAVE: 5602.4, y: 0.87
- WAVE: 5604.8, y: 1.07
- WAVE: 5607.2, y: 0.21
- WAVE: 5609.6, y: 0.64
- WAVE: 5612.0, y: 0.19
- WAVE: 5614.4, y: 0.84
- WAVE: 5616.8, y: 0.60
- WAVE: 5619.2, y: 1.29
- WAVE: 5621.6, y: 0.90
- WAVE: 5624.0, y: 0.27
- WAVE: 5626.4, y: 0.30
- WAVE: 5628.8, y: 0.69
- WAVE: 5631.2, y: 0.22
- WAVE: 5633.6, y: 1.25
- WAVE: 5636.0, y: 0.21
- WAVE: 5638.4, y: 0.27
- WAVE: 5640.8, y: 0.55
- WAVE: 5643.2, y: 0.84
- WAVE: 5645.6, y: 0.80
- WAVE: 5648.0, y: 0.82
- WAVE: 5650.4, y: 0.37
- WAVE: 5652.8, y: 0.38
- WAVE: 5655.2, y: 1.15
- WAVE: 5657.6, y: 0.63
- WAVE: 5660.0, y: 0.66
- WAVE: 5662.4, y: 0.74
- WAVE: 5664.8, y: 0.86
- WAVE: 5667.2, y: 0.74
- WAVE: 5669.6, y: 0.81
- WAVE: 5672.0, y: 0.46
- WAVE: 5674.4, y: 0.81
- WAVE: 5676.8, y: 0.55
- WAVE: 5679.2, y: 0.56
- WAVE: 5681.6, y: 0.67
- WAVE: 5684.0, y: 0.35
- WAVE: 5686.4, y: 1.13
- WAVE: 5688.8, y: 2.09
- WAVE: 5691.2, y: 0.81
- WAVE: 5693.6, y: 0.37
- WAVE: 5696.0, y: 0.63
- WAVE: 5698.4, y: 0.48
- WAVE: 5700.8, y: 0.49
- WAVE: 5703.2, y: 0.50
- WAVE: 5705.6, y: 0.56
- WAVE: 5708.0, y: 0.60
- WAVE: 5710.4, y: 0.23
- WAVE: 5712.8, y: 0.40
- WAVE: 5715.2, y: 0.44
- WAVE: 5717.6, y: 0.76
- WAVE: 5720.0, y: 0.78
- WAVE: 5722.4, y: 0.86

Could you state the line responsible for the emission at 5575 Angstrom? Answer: H-beta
